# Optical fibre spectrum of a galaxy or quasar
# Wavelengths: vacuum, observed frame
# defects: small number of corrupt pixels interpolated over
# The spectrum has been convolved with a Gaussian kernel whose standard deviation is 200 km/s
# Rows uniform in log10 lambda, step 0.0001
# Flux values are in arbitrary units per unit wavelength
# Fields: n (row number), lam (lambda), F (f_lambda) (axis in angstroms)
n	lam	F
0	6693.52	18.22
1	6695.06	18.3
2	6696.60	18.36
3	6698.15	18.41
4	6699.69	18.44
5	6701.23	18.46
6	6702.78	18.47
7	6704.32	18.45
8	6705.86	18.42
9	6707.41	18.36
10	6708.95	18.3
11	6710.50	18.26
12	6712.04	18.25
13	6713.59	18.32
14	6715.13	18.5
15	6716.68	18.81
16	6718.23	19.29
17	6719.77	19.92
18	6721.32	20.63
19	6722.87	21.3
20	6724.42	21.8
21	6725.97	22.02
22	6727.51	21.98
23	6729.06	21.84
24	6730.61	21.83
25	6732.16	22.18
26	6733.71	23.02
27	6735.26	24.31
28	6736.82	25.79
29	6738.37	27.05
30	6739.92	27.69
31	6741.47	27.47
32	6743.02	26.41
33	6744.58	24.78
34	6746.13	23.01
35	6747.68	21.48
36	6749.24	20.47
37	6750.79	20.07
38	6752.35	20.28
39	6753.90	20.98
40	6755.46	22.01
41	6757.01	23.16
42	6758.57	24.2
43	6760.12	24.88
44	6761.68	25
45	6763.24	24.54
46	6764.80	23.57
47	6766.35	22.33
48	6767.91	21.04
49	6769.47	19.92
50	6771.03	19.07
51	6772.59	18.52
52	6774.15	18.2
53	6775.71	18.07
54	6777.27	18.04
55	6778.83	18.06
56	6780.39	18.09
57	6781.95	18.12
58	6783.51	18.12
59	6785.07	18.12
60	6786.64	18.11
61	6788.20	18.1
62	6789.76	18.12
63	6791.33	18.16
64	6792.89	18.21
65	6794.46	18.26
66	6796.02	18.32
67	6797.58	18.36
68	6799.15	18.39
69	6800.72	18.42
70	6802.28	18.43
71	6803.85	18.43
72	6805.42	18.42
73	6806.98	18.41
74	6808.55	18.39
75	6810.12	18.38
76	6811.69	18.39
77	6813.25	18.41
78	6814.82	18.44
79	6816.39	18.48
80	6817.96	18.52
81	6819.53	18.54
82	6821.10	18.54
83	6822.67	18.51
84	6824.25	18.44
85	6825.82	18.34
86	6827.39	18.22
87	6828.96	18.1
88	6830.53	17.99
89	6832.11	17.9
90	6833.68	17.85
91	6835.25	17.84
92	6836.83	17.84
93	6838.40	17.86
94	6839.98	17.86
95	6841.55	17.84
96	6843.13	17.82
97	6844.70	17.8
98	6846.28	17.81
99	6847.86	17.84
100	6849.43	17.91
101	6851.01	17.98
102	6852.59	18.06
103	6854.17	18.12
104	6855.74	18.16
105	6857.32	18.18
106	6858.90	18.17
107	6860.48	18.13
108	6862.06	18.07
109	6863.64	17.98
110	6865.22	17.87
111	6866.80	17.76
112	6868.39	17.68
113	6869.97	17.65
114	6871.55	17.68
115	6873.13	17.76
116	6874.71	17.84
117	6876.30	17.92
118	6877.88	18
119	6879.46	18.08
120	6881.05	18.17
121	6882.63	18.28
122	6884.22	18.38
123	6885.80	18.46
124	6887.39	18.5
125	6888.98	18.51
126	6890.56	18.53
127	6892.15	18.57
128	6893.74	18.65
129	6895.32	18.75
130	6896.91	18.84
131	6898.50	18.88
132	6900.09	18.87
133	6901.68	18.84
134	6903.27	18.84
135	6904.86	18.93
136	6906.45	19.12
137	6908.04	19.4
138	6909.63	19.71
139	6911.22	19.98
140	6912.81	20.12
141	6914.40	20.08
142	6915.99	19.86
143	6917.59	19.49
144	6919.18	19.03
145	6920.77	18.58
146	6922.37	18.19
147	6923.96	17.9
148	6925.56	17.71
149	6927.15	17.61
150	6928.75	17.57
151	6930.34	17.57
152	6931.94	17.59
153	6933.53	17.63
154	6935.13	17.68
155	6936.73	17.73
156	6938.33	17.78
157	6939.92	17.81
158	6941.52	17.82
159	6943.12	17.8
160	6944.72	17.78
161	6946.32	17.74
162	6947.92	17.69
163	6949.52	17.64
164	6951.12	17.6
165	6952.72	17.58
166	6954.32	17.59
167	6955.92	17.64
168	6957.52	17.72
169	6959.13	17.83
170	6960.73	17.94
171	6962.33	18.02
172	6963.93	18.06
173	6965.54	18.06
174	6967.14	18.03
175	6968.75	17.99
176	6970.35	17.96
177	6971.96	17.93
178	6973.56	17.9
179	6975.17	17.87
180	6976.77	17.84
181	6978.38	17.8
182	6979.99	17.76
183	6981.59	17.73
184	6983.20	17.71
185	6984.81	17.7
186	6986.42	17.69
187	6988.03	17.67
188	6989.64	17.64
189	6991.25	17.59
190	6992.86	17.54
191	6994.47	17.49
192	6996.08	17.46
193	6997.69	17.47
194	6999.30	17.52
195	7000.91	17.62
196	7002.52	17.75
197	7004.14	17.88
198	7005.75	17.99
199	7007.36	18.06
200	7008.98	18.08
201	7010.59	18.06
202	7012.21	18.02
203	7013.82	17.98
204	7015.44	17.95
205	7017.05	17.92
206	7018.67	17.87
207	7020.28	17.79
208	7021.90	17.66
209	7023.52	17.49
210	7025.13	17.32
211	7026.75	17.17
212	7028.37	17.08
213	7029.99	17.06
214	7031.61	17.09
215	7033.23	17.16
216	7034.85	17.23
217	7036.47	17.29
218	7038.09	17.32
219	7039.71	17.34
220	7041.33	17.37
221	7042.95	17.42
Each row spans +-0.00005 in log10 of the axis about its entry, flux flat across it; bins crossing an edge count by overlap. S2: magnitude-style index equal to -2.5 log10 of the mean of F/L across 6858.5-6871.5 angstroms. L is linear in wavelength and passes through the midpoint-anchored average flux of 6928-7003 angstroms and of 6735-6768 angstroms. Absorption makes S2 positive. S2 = 0.150 mag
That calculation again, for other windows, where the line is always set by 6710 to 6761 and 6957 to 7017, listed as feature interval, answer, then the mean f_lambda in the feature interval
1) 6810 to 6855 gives 0.13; 18.1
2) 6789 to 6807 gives 0.15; 18.3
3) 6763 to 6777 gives 0.07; 20.3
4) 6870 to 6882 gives 0.11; 17.9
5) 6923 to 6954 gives 0.06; 17.7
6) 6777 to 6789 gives 0.18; 18.1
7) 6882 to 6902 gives 0.05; 18.6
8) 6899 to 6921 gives -0.01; 19.4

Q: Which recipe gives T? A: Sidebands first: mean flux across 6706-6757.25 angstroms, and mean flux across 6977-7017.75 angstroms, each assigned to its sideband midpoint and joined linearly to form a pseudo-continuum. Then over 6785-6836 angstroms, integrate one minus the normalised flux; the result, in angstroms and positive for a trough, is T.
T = 5.6 angstroms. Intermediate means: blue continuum 21.8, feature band 18.3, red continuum 17.8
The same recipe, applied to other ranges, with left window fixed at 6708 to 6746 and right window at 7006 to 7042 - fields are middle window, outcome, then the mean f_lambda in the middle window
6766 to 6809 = 5.3 angstroms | 18.5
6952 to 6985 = 1.0 angstroms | 17.8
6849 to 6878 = 3.0 angstroms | 17.9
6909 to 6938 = 0.9 angstroms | 18.5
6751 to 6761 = -0.4 angstroms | 22.5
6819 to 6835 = 1.8 angstroms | 18.2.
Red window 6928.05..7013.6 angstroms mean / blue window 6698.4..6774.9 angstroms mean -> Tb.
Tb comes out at 0.8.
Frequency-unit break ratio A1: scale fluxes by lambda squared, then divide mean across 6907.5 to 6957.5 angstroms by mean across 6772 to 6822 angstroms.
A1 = 1.04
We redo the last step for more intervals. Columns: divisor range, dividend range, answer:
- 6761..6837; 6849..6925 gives 1.01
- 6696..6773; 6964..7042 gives 0.89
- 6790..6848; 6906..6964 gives 1.04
